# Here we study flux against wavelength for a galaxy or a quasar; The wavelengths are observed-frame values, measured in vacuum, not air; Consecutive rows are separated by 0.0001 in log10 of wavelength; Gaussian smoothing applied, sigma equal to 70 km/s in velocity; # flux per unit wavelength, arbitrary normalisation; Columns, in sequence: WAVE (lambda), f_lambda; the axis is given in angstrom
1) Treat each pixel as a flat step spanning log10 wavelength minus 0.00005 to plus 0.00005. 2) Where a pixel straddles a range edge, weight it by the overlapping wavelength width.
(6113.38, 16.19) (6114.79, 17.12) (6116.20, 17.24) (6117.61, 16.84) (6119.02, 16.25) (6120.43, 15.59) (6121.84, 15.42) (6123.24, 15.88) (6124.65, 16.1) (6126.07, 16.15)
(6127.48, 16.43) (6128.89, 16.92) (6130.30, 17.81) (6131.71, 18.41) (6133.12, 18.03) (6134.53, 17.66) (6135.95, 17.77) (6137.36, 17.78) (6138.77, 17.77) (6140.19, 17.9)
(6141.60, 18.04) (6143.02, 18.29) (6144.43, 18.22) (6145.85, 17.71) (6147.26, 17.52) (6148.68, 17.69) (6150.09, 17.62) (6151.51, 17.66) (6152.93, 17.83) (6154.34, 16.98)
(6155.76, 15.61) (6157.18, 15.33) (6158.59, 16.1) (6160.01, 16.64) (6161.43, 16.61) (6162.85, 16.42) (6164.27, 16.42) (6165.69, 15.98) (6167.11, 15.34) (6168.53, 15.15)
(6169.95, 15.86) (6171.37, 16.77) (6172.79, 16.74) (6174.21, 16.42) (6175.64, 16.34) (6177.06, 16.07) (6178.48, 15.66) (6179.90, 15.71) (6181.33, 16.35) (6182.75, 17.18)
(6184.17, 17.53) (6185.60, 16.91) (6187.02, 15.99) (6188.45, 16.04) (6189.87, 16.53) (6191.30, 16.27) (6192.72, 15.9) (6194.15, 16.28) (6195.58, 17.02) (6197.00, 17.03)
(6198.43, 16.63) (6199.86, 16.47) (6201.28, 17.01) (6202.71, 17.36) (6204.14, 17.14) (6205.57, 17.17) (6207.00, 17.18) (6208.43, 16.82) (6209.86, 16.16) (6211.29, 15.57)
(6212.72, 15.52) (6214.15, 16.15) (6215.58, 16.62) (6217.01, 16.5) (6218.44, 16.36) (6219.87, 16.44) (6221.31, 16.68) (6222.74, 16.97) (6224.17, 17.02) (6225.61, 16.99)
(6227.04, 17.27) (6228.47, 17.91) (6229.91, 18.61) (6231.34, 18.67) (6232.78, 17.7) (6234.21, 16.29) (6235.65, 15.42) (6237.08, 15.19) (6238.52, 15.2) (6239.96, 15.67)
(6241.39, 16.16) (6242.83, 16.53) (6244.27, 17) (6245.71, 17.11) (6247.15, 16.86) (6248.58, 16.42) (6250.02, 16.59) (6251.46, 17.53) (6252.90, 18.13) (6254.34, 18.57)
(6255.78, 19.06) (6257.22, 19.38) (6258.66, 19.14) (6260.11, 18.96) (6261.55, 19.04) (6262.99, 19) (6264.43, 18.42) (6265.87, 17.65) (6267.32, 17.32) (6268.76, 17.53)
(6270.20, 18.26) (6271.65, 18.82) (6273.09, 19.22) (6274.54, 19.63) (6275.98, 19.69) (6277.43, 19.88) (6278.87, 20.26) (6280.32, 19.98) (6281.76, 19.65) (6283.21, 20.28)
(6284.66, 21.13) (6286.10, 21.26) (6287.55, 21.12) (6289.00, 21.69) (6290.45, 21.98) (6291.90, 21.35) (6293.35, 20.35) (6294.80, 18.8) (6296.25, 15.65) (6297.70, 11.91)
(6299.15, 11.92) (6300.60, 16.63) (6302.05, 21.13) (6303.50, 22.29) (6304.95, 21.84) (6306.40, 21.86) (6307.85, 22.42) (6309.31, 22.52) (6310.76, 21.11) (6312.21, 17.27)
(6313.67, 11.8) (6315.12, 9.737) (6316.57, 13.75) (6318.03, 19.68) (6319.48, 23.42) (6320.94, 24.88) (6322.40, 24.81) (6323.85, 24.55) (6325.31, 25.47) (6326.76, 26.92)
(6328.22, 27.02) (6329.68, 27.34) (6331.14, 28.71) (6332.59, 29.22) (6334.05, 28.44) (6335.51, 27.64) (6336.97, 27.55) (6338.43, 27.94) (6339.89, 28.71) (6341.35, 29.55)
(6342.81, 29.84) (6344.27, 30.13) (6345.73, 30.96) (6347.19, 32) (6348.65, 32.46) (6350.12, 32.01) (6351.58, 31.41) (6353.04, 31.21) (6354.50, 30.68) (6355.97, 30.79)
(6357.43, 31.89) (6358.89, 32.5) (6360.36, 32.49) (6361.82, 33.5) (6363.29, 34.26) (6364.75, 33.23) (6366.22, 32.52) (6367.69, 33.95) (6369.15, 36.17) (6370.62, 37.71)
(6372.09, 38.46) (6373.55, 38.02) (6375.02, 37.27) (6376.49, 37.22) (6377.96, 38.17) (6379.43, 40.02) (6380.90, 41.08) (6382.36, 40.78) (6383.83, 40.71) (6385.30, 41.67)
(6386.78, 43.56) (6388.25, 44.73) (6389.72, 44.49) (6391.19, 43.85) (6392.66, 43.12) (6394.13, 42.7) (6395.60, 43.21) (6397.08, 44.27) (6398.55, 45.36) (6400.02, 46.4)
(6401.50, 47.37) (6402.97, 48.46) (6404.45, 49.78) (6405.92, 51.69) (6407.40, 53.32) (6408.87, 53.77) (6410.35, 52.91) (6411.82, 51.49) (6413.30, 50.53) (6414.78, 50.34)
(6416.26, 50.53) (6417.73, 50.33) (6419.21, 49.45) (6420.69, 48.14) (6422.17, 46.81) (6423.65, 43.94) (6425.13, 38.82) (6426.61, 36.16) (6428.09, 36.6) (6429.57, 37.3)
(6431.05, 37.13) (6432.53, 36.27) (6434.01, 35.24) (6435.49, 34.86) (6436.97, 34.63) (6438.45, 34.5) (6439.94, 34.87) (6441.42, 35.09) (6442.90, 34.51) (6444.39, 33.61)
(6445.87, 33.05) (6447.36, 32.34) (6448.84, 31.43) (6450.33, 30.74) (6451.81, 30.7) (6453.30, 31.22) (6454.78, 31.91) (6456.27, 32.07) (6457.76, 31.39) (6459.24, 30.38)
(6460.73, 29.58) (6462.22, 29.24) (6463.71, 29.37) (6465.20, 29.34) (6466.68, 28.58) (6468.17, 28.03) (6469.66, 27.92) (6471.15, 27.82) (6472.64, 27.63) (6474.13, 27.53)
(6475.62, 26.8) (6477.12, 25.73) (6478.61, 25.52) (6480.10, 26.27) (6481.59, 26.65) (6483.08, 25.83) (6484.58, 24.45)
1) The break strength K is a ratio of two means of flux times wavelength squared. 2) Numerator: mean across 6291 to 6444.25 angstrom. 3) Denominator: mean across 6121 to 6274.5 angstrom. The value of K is 2.11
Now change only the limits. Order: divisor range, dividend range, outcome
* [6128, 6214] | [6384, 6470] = 2.56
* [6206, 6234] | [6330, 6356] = 1.84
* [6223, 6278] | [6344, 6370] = 1.89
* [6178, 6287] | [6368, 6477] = 2.35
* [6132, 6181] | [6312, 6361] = 1.69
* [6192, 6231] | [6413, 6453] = 2.46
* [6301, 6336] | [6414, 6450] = 1.78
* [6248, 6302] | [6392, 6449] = 2.38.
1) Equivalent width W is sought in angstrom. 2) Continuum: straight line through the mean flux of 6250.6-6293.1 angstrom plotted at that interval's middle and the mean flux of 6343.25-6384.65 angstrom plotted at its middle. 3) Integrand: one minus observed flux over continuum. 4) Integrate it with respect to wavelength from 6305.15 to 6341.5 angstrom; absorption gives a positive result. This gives 5.9 angstrom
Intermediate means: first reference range 19.4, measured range 23.6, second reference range 34.7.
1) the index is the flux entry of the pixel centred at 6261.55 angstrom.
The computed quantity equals 19.04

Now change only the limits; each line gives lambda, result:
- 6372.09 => 38.46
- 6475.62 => 26.8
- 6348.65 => 32.46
